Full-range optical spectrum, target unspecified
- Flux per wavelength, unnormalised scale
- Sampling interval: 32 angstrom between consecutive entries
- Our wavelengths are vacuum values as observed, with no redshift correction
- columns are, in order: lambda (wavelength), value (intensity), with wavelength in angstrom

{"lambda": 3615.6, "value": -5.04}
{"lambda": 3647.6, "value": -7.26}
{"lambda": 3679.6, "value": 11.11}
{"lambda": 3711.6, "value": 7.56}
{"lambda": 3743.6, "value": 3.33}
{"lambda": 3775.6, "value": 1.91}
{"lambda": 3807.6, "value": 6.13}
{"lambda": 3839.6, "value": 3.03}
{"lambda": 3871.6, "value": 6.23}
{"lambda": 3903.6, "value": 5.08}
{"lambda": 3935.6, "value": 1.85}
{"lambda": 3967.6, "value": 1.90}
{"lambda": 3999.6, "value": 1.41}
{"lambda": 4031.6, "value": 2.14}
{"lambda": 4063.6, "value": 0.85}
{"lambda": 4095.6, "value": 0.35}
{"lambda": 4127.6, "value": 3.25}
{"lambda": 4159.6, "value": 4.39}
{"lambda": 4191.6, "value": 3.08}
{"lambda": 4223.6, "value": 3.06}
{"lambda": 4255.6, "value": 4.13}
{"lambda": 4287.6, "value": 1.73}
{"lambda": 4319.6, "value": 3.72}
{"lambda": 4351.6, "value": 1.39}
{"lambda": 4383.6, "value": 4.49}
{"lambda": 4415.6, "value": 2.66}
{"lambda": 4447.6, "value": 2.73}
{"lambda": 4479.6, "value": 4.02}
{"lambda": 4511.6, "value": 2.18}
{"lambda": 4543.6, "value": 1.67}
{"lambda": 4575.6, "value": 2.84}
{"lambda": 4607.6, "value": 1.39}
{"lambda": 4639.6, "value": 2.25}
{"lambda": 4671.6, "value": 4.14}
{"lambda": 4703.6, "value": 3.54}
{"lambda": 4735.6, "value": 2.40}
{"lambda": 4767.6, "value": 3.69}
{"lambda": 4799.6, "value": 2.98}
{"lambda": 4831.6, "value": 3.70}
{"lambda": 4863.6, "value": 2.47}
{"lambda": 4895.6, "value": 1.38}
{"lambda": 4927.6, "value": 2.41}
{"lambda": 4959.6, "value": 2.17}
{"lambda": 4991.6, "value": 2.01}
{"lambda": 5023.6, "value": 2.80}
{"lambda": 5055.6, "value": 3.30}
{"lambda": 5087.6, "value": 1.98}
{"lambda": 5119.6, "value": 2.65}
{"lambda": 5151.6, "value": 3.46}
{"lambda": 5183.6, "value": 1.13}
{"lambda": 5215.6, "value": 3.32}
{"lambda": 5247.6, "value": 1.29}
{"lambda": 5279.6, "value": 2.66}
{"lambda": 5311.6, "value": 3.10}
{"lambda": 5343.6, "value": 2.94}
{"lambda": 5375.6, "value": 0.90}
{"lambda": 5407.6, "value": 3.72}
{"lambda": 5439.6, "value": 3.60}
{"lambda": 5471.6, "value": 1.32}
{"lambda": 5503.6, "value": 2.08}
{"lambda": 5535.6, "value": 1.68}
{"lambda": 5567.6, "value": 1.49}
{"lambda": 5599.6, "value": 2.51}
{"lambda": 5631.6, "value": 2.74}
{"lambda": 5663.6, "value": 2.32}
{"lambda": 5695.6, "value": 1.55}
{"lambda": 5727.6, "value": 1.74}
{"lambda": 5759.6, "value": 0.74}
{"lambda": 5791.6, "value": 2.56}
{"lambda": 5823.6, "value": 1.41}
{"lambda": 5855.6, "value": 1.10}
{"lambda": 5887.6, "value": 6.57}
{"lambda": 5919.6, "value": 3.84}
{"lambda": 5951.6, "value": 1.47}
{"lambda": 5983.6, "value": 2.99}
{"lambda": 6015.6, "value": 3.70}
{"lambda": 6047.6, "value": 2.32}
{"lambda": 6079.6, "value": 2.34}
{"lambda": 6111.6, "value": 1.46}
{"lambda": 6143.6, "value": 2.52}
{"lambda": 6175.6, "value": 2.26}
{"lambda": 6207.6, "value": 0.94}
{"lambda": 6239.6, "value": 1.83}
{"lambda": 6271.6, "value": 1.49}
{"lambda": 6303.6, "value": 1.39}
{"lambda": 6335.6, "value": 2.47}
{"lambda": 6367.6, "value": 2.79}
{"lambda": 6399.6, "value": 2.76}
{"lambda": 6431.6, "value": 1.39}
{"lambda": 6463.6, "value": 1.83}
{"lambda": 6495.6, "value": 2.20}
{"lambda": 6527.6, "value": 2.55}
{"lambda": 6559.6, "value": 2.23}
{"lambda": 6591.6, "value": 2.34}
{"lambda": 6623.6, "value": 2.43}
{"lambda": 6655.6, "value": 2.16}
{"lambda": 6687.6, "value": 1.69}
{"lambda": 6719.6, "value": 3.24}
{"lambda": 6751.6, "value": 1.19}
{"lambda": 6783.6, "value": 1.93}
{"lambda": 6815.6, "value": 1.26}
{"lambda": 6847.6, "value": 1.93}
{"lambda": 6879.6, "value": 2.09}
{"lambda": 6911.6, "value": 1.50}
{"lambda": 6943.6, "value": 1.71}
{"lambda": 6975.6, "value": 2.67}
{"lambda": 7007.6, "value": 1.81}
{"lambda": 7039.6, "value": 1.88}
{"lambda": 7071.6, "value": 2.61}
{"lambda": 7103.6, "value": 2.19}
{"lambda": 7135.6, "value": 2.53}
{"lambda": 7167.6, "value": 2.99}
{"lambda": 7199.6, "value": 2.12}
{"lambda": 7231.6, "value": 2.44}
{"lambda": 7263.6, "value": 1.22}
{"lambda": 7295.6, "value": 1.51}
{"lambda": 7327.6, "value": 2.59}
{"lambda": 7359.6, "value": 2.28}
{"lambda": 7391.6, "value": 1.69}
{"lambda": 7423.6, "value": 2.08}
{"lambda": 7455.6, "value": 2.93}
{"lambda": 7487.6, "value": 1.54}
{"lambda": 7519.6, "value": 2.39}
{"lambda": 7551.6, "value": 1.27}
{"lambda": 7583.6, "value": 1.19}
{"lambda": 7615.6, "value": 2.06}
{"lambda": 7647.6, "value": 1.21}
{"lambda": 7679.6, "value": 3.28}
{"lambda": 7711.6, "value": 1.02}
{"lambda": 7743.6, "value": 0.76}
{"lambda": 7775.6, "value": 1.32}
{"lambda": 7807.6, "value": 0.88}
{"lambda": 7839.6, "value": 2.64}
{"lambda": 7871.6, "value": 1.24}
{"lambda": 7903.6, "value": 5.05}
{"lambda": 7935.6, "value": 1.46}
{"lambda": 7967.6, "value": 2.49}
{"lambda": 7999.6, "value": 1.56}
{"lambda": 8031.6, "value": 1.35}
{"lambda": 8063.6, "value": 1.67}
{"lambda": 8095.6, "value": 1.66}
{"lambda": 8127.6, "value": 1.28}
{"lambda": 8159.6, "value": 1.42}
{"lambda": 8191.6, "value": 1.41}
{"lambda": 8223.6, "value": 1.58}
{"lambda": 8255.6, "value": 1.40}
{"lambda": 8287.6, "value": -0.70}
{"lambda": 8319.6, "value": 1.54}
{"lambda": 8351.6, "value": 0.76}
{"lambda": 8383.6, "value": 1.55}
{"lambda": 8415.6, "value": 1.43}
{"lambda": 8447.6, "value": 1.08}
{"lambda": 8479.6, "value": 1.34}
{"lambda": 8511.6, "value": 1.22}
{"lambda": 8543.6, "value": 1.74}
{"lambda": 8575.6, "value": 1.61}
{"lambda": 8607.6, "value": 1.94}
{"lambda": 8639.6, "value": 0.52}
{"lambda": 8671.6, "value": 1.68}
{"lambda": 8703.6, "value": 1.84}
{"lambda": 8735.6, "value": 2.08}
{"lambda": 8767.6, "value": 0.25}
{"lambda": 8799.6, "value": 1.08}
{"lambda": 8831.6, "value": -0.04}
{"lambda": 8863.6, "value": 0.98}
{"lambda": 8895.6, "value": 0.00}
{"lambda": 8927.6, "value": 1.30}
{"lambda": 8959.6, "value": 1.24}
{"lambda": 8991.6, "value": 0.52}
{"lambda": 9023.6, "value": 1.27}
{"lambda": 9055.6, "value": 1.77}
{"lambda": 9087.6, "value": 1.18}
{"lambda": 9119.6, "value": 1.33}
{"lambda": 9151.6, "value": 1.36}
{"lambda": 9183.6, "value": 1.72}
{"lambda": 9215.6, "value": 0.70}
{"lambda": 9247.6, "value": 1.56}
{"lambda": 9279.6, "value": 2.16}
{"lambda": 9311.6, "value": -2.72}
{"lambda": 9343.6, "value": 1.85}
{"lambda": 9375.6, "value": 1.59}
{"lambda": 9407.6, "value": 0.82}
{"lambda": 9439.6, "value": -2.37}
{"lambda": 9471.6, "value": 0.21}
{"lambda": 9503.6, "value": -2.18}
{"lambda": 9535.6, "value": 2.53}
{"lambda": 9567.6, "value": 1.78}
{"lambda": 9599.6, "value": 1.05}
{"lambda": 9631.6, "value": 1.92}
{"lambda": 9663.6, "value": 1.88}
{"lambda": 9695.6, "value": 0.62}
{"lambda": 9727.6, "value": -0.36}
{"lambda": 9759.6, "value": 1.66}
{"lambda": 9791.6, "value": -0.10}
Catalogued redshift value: 0.58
